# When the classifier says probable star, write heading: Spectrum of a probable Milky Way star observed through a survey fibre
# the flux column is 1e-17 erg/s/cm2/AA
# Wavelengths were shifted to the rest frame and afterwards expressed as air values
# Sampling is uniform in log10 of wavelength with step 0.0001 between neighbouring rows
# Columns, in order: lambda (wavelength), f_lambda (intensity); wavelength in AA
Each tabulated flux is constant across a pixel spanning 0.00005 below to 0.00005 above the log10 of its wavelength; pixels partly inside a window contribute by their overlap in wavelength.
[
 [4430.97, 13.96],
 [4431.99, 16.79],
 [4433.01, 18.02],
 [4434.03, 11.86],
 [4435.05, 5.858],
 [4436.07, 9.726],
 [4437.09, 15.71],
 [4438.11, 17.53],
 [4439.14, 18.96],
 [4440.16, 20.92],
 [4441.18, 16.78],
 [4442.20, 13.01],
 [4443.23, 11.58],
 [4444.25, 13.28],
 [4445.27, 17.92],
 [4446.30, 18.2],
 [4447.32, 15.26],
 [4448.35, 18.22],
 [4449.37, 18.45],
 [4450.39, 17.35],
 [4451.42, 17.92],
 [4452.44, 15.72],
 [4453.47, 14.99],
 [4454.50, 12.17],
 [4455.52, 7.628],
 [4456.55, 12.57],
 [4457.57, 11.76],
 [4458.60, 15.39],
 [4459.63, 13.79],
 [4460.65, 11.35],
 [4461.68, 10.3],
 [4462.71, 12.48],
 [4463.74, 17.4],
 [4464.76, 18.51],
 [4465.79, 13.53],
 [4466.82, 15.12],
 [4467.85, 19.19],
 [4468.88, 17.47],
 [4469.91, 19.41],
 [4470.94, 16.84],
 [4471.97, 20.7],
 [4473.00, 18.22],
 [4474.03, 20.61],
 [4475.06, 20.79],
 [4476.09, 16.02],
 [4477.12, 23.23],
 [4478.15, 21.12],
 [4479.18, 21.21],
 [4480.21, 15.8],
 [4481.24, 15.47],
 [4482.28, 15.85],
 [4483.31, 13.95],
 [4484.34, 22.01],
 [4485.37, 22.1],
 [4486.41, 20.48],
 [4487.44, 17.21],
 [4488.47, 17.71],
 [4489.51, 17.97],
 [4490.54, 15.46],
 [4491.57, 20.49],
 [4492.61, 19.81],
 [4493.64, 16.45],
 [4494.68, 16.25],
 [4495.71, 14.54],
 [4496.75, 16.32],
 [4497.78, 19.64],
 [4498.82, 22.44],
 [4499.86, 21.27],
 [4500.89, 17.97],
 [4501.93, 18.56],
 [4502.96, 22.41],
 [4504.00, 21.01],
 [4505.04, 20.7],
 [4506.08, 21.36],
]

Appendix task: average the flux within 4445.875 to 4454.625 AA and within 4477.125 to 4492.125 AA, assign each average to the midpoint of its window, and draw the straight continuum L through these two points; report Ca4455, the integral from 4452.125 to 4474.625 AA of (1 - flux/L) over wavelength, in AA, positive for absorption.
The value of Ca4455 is 2.79 AA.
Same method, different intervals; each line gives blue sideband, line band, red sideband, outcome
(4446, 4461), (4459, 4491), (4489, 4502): -1.8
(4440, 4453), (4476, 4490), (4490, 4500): -0.8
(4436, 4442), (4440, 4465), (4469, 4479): 4.4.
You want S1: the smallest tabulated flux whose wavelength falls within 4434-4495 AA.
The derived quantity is 5.858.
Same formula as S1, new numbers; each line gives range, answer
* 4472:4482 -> 15.47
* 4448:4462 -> 7.628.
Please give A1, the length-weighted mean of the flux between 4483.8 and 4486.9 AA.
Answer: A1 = 21.5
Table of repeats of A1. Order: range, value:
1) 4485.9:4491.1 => 17.8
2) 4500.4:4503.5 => 19.7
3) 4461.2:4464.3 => 13.5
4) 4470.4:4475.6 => 19.4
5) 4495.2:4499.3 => 18.2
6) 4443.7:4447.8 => 16.1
